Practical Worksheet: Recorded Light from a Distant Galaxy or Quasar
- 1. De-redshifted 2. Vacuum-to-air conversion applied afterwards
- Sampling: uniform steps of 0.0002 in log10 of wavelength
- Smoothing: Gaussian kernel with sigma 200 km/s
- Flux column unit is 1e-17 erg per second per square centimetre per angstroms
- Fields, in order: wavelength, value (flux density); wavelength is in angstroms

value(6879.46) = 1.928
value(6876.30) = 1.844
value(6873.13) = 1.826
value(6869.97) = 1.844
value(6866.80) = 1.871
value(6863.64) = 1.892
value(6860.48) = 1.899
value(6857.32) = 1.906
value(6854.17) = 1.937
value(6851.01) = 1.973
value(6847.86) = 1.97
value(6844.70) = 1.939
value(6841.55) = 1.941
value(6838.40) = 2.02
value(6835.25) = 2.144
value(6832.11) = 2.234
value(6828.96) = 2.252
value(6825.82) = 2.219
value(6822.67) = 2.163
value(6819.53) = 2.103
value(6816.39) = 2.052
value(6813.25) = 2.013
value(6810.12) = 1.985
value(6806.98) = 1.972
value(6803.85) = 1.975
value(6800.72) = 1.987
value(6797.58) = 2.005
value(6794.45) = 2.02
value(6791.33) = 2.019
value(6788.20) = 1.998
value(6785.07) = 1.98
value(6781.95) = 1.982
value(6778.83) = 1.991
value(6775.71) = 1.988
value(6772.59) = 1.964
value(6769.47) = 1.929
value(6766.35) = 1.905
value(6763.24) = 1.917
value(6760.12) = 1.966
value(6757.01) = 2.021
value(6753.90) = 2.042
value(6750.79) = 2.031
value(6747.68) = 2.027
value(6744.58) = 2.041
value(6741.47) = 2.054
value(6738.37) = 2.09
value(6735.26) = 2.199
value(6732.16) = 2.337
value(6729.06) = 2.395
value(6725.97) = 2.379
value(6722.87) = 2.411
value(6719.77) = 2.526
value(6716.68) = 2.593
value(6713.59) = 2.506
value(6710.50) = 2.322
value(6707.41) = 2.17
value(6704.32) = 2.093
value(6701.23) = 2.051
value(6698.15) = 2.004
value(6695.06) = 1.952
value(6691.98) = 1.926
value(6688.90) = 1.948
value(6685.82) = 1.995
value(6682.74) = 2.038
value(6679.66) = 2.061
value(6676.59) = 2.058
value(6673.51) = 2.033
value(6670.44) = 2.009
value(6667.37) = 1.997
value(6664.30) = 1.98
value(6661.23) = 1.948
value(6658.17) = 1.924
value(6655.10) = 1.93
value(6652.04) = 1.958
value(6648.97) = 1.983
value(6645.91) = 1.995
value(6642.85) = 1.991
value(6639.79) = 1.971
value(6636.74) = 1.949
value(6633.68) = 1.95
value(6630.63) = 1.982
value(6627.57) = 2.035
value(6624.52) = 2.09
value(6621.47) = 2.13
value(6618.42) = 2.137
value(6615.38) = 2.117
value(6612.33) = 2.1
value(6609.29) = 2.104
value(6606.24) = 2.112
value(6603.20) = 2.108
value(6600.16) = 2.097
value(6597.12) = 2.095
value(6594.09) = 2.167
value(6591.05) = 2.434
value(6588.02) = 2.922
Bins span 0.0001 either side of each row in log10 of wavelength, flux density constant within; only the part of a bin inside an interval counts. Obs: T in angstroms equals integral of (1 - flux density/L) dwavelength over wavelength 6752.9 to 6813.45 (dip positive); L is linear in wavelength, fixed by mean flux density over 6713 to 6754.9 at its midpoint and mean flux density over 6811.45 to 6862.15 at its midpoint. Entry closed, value 4.9 angstroms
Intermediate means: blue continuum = 2.26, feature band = 1.98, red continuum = 2.05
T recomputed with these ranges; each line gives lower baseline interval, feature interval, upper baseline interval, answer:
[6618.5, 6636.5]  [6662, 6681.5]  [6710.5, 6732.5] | 1.8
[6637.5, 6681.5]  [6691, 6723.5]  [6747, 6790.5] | -4.1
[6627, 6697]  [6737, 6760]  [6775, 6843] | -0.2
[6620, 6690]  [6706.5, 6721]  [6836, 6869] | -3.3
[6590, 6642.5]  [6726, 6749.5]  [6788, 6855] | -1.3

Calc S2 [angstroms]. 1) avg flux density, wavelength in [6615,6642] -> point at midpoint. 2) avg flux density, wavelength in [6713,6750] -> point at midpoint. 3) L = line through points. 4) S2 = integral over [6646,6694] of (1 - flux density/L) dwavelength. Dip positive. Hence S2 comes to 3.4 angstroms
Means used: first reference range 2.04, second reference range 2.29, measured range 1.99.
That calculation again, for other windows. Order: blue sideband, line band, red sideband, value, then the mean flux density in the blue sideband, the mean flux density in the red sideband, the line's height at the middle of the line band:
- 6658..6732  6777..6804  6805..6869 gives 0.9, 2.15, 2.02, 2.06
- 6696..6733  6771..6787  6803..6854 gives 1.4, 2.31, 2.06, 2.17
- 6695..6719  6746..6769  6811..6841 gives 2.2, 2.24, 2.12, 2.19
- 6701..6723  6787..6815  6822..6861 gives 1.9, 2.35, 2.05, 2.14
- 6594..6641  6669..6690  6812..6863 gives 0.4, 2.07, 2.04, 2.06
